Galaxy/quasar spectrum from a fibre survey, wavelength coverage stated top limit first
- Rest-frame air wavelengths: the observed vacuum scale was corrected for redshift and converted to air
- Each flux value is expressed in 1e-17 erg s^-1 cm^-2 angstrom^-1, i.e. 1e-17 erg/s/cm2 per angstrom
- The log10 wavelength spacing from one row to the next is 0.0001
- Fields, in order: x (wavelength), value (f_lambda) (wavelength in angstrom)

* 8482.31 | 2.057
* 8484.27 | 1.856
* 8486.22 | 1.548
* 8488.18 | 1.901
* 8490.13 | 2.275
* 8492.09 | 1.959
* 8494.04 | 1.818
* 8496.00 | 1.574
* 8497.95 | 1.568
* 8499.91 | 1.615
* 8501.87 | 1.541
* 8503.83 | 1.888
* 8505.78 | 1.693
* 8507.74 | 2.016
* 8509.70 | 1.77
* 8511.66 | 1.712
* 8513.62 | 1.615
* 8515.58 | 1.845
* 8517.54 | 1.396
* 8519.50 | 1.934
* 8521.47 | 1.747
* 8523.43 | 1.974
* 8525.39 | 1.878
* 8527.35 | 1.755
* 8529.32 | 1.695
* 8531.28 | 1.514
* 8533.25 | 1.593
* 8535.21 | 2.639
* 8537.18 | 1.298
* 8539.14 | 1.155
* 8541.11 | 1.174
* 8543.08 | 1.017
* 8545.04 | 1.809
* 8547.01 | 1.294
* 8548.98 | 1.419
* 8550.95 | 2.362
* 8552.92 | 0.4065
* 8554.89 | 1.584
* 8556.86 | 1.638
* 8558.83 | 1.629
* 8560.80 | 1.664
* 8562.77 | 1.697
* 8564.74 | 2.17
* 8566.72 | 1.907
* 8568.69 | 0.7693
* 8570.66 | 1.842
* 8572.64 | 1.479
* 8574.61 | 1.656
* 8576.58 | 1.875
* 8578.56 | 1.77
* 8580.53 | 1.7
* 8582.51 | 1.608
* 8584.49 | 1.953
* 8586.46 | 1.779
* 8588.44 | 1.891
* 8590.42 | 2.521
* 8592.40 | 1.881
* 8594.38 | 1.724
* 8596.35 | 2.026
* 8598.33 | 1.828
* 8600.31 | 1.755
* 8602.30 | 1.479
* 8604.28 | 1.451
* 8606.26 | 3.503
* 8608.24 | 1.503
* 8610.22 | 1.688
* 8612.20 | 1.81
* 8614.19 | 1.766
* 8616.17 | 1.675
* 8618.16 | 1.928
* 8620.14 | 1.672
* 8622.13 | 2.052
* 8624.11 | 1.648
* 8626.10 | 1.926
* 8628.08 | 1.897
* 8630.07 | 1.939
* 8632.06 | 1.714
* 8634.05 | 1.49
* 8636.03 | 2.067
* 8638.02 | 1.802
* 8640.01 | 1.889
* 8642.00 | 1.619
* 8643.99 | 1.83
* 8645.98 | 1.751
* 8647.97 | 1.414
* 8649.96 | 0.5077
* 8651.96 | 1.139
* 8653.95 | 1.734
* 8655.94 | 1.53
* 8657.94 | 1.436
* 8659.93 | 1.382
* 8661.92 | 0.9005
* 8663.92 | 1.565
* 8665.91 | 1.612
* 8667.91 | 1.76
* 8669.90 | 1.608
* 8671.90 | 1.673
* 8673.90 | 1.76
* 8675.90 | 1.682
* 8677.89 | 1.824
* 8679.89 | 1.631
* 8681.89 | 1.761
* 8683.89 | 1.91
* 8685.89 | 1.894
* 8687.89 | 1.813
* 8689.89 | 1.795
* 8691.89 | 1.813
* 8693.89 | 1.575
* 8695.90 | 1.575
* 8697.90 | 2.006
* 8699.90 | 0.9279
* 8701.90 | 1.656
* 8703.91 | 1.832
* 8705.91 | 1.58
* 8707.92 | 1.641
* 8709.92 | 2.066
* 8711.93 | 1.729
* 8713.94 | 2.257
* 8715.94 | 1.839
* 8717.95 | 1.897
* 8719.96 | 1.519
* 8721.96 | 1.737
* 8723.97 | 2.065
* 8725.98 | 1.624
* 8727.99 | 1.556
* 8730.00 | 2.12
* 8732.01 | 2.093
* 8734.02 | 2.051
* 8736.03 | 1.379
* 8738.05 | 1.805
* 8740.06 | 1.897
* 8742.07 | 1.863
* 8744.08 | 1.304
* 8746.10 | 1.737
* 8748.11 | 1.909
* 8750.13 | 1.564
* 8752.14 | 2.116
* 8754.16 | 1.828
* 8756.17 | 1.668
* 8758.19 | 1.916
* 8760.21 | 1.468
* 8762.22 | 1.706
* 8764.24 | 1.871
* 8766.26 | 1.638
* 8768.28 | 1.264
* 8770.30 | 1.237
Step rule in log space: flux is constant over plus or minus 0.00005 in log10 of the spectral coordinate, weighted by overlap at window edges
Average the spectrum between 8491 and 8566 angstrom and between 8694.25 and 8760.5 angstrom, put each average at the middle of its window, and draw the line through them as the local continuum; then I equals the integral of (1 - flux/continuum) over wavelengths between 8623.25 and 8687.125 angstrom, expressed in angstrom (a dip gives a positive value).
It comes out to 3.4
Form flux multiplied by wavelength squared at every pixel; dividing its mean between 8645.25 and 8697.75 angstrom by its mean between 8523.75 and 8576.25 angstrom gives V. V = 1.0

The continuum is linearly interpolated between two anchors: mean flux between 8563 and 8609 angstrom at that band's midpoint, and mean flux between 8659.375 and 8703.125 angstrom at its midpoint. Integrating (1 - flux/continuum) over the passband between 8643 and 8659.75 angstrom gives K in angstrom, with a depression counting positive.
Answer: 2.8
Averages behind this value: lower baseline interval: 1.83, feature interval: 1.42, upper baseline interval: 1.65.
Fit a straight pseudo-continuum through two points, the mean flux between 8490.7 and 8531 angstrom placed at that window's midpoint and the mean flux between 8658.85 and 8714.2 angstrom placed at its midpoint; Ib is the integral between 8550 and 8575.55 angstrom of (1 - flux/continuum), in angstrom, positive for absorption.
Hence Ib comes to 1.93 angstrom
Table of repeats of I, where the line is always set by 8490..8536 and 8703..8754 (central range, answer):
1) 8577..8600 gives -1.1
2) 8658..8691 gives 2.7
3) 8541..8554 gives 3.0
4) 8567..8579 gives 1.4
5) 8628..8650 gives 1.2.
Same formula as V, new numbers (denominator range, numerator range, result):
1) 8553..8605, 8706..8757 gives 1.09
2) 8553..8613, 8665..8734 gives 1.02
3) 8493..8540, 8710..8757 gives 1.11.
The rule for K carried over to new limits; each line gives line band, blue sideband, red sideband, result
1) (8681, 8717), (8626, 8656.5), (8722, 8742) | 0.1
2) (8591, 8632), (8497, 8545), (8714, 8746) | -3.2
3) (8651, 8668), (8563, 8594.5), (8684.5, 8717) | 3.2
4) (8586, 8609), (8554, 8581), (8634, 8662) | -4.8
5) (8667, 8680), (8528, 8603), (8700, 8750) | 0.2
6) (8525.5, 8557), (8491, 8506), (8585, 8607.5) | 5.1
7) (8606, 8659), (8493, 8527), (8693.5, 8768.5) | 1.0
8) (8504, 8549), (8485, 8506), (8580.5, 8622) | 3.4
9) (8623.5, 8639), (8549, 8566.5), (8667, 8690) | -0.9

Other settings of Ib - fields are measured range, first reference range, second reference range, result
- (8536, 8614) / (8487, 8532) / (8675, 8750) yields 3.48 angstrom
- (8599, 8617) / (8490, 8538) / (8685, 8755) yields -0.82 angstrom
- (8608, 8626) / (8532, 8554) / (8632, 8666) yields -3.21 angstrom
